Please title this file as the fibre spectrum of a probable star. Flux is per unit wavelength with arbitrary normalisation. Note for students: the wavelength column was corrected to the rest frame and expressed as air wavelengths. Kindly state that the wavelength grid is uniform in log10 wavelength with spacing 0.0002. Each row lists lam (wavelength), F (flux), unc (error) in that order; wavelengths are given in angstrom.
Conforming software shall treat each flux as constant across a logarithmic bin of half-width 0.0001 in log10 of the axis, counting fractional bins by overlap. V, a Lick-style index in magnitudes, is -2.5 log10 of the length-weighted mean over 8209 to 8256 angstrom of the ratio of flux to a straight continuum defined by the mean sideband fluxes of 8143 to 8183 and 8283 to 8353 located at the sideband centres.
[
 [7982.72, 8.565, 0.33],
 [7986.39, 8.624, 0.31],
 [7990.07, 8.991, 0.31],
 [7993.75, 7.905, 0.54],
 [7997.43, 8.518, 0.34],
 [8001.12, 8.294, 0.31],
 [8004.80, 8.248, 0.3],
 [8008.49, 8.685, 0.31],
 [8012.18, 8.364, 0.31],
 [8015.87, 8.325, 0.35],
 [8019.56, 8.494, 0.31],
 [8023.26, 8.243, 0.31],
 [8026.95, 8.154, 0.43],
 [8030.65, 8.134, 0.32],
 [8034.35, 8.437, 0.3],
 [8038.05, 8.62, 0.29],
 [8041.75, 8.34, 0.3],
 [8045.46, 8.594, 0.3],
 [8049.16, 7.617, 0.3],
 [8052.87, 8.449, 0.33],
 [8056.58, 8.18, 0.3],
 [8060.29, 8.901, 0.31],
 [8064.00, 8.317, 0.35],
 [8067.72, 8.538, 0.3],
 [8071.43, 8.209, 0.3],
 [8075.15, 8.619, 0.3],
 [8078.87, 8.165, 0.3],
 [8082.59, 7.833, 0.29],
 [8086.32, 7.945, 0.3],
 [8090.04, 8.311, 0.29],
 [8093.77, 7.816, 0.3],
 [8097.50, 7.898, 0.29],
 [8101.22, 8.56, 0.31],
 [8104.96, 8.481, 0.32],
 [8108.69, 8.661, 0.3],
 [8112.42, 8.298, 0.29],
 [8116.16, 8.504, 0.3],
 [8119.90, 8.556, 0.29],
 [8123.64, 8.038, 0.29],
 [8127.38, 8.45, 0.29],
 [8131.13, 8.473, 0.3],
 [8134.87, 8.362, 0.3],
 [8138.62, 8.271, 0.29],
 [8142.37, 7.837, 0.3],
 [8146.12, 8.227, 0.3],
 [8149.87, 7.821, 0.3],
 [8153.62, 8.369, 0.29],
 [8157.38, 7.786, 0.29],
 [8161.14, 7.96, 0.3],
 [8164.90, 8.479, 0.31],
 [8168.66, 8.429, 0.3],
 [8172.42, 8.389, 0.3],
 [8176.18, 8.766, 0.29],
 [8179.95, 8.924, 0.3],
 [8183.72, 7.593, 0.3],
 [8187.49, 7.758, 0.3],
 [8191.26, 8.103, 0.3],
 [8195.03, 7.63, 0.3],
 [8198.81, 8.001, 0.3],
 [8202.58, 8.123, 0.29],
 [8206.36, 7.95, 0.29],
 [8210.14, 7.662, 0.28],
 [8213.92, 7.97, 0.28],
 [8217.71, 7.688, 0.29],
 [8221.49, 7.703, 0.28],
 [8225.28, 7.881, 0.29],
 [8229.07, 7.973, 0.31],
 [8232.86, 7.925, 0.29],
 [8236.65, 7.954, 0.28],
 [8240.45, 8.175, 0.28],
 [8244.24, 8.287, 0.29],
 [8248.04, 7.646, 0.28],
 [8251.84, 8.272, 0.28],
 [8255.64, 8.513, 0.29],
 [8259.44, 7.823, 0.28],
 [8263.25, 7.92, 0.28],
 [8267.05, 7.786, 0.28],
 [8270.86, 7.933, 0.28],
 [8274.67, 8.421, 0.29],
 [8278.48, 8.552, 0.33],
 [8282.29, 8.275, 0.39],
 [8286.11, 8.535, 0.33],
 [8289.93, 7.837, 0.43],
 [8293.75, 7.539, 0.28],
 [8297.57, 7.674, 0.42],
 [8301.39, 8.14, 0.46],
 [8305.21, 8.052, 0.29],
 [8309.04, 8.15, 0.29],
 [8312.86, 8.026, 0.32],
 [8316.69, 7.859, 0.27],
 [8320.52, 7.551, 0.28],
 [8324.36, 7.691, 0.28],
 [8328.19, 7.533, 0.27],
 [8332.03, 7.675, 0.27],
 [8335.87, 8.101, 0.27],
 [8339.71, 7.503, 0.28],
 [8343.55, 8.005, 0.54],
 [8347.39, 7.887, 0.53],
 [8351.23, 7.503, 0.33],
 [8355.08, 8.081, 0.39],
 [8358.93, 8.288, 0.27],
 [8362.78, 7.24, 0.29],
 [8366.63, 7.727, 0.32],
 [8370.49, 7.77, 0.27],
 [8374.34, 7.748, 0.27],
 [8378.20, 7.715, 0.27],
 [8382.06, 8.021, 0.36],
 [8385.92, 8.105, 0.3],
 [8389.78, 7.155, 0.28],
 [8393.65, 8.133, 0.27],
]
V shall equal 0.02 mag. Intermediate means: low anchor 8.28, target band 7.96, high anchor 7.86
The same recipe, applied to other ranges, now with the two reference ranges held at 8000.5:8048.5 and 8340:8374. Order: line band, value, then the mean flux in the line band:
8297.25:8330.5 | 0.00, 7.86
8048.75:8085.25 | 0.00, 8.3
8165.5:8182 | -0.06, 8.61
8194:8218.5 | 0.02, 7.87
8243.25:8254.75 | -0.01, 8.09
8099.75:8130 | -0.03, 8.44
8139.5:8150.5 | 0.02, 8.01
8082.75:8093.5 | 0.03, 8.03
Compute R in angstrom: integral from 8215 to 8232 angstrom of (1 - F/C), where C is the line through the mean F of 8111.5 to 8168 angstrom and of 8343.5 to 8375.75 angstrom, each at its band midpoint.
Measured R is 0.5 angstrom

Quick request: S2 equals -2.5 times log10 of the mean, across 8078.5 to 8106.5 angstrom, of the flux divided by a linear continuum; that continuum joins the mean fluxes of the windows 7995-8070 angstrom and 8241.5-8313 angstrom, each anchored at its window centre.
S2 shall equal 0.02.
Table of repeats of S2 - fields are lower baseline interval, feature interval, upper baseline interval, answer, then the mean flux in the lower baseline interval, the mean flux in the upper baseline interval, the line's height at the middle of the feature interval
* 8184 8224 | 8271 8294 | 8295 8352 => -0.05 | 7.85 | 7.83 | 7.83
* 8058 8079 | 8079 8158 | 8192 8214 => 0.01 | 8.48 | 7.9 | 8.26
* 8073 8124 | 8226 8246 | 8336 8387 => 0.00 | 8.27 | 7.82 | 8.03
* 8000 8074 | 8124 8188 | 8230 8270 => -0.01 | 8.36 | 8.03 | 8.17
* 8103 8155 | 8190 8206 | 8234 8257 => 0.03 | 8.31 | 8.13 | 8.2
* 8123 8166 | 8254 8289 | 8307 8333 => -0.04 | 8.17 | 7.79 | 7.89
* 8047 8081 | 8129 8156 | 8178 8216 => -0.01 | 8.33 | 7.97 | 8.12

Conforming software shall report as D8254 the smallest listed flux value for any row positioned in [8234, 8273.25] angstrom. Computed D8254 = 7.646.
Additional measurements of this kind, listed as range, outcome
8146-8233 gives 7.593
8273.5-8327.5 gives 7.539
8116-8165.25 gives 7.786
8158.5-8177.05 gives 7.96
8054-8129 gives 7.816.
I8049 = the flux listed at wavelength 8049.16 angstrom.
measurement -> 7.617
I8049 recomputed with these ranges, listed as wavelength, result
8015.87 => 8.325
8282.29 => 8.275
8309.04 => 8.15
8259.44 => 7.823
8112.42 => 8.298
